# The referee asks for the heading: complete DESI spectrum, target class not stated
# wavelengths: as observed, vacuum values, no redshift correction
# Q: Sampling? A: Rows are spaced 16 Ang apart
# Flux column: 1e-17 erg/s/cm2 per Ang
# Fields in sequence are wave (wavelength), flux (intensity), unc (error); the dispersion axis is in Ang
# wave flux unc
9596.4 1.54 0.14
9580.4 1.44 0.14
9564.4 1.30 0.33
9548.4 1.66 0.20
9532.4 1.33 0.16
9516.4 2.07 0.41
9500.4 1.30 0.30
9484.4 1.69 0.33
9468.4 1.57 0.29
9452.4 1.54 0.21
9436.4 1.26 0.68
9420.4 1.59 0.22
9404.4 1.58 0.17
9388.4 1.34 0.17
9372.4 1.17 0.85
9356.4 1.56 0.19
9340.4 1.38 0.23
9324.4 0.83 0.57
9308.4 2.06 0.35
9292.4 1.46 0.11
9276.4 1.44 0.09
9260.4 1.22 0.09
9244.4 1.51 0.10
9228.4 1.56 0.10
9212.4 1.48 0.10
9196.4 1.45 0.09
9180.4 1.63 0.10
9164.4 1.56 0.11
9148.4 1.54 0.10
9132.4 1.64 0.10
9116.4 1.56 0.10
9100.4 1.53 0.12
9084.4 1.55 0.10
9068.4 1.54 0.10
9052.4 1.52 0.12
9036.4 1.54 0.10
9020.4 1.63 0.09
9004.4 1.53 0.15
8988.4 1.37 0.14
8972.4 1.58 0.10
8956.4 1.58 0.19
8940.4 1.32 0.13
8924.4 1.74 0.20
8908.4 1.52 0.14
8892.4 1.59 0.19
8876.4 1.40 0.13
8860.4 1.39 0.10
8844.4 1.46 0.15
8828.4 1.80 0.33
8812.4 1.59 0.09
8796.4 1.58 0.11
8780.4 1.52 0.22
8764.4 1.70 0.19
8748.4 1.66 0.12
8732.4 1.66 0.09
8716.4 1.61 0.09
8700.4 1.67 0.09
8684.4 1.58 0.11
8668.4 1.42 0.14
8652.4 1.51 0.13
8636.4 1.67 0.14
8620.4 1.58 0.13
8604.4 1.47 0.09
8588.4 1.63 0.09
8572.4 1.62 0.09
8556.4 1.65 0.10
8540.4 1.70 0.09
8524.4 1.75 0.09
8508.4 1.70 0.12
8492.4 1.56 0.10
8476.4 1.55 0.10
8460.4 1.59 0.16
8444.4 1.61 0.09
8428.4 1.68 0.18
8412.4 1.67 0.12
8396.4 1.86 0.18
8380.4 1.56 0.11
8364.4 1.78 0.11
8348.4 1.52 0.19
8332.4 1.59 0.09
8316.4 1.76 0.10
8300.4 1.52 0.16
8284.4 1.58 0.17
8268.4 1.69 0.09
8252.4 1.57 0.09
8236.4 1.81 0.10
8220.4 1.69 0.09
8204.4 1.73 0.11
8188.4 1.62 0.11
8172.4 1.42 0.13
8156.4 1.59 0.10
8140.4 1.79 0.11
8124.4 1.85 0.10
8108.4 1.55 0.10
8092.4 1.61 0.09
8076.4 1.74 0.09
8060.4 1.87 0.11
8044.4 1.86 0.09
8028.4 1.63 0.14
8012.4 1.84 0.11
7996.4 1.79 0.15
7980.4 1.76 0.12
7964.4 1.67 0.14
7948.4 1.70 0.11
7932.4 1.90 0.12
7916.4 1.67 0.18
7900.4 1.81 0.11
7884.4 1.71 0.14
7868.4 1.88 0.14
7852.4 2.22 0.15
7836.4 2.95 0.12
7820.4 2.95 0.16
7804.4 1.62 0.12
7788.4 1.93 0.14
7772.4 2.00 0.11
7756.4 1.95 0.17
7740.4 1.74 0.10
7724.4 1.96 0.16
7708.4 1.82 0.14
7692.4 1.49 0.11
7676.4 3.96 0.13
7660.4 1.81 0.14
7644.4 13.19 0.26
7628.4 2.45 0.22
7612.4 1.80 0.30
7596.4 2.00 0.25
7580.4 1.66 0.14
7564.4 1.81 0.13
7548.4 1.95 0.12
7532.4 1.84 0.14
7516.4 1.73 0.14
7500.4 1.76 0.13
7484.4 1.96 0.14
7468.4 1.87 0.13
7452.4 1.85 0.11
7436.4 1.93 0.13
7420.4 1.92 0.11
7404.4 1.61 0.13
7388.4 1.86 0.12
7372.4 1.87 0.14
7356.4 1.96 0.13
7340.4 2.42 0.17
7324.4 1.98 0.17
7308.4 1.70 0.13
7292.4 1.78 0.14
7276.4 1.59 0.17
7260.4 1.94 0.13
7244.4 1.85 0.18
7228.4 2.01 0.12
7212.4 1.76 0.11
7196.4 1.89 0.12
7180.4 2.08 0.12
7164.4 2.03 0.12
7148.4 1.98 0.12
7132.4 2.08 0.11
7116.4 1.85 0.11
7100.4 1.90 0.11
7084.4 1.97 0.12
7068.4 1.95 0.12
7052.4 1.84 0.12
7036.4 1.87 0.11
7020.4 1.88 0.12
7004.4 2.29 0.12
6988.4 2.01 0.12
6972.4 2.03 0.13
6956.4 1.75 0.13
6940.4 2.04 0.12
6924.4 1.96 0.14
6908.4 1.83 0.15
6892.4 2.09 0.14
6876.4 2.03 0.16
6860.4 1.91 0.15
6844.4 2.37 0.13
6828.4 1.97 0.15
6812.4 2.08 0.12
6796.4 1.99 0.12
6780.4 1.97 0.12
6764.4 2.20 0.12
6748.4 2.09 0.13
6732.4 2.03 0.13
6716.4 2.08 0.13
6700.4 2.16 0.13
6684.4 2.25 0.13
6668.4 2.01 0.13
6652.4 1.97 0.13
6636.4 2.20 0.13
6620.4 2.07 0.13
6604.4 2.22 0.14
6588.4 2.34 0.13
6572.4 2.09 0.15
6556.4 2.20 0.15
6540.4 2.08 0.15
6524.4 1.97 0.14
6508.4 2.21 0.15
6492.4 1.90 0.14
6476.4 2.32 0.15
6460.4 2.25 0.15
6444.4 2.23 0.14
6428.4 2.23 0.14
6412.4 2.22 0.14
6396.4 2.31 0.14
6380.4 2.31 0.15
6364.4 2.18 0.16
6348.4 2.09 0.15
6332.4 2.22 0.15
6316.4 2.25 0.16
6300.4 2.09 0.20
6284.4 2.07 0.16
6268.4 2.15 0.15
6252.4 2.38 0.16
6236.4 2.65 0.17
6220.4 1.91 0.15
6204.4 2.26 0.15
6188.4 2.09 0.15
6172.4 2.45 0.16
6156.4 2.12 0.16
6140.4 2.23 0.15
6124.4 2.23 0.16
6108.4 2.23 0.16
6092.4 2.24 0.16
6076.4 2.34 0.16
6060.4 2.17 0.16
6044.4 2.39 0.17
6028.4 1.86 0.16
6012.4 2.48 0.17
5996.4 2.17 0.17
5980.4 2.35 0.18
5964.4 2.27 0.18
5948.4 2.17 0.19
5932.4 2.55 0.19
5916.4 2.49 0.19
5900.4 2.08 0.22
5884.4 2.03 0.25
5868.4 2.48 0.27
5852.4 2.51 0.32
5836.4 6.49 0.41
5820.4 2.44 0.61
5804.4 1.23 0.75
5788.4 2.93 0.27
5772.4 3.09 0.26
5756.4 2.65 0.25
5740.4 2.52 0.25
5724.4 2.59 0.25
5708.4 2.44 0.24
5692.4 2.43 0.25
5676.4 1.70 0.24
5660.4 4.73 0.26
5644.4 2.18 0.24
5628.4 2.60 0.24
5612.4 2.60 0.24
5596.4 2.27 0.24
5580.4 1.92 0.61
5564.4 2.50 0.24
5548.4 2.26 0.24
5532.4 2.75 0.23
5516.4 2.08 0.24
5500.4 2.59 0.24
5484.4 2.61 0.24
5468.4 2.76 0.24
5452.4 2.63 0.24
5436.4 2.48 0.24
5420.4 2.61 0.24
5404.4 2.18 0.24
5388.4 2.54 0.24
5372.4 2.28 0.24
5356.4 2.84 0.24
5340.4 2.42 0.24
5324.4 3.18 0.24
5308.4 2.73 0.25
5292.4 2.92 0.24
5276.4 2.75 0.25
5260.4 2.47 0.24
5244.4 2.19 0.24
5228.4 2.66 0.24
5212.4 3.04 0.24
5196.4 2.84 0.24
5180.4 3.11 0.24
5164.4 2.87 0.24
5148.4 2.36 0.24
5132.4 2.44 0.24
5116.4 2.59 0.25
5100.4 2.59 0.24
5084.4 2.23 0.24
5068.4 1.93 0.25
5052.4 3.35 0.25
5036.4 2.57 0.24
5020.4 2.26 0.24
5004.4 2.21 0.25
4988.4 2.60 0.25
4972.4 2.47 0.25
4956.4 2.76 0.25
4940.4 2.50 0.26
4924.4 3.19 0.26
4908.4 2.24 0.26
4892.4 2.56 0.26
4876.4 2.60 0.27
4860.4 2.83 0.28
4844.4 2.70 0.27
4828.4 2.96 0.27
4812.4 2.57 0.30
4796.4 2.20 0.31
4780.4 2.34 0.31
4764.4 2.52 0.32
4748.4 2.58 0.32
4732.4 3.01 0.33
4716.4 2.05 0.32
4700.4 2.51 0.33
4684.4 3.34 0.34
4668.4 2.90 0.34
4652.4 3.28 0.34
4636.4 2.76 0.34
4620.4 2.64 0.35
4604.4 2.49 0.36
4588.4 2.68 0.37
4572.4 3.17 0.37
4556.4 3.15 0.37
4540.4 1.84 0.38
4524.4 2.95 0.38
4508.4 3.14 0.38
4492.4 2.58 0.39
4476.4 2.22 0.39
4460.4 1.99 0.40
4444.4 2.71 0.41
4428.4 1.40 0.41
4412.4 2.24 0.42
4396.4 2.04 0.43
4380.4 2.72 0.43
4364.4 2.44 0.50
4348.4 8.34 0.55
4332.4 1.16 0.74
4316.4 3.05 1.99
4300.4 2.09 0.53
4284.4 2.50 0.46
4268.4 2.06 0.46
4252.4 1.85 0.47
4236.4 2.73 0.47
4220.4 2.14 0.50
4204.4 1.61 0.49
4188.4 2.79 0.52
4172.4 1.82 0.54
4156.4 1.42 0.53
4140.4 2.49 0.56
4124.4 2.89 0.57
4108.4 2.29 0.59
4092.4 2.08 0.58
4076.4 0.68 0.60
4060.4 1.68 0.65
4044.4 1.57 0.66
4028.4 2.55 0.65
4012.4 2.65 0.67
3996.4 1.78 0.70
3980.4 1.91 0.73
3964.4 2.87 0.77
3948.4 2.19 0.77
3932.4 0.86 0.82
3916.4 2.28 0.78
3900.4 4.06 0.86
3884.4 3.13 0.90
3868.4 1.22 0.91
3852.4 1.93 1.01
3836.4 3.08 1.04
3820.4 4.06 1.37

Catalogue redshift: 0.165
